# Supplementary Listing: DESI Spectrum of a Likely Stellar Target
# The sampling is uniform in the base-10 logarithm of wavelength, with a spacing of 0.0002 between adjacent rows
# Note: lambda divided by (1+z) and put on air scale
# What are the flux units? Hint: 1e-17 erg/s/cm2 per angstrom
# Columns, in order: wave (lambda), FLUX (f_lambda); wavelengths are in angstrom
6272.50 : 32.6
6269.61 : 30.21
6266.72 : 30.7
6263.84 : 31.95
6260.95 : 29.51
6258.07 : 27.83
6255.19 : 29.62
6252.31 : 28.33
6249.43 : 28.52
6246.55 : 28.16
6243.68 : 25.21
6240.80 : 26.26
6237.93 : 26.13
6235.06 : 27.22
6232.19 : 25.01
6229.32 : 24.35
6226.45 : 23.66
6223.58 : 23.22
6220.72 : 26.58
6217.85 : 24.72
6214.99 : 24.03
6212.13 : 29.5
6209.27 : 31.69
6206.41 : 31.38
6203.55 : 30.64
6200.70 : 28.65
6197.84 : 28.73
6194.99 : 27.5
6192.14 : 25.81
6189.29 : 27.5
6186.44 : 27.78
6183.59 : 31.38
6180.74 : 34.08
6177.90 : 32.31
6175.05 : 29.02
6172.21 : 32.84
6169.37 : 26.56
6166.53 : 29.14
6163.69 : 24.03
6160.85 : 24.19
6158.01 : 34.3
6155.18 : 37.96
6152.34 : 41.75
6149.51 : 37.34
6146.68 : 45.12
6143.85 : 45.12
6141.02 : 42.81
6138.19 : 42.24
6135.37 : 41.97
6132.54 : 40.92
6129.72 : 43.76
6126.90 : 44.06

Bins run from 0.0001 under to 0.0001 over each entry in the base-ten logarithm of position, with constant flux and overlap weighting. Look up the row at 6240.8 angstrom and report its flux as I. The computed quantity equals 26.26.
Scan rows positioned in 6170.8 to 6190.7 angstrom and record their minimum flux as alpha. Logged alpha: 27.5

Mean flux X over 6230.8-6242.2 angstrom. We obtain 26.2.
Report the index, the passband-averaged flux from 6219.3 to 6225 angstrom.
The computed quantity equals 24.9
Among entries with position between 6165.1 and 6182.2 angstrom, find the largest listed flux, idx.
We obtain 34.08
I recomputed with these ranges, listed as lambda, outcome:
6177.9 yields 32.31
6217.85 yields 24.72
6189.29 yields 27.5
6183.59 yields 31.38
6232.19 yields 25.01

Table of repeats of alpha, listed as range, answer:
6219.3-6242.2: 23.22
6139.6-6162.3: 24.19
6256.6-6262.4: 27.83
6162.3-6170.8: 24.03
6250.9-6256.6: 28.33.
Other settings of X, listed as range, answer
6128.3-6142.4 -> 42.4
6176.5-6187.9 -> 31.4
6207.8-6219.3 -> 27.5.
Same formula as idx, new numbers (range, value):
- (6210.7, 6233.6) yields 29.5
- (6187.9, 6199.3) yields 28.73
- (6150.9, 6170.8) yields 41.75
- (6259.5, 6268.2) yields 31.95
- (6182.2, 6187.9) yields 31.38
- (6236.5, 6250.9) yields 28.52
